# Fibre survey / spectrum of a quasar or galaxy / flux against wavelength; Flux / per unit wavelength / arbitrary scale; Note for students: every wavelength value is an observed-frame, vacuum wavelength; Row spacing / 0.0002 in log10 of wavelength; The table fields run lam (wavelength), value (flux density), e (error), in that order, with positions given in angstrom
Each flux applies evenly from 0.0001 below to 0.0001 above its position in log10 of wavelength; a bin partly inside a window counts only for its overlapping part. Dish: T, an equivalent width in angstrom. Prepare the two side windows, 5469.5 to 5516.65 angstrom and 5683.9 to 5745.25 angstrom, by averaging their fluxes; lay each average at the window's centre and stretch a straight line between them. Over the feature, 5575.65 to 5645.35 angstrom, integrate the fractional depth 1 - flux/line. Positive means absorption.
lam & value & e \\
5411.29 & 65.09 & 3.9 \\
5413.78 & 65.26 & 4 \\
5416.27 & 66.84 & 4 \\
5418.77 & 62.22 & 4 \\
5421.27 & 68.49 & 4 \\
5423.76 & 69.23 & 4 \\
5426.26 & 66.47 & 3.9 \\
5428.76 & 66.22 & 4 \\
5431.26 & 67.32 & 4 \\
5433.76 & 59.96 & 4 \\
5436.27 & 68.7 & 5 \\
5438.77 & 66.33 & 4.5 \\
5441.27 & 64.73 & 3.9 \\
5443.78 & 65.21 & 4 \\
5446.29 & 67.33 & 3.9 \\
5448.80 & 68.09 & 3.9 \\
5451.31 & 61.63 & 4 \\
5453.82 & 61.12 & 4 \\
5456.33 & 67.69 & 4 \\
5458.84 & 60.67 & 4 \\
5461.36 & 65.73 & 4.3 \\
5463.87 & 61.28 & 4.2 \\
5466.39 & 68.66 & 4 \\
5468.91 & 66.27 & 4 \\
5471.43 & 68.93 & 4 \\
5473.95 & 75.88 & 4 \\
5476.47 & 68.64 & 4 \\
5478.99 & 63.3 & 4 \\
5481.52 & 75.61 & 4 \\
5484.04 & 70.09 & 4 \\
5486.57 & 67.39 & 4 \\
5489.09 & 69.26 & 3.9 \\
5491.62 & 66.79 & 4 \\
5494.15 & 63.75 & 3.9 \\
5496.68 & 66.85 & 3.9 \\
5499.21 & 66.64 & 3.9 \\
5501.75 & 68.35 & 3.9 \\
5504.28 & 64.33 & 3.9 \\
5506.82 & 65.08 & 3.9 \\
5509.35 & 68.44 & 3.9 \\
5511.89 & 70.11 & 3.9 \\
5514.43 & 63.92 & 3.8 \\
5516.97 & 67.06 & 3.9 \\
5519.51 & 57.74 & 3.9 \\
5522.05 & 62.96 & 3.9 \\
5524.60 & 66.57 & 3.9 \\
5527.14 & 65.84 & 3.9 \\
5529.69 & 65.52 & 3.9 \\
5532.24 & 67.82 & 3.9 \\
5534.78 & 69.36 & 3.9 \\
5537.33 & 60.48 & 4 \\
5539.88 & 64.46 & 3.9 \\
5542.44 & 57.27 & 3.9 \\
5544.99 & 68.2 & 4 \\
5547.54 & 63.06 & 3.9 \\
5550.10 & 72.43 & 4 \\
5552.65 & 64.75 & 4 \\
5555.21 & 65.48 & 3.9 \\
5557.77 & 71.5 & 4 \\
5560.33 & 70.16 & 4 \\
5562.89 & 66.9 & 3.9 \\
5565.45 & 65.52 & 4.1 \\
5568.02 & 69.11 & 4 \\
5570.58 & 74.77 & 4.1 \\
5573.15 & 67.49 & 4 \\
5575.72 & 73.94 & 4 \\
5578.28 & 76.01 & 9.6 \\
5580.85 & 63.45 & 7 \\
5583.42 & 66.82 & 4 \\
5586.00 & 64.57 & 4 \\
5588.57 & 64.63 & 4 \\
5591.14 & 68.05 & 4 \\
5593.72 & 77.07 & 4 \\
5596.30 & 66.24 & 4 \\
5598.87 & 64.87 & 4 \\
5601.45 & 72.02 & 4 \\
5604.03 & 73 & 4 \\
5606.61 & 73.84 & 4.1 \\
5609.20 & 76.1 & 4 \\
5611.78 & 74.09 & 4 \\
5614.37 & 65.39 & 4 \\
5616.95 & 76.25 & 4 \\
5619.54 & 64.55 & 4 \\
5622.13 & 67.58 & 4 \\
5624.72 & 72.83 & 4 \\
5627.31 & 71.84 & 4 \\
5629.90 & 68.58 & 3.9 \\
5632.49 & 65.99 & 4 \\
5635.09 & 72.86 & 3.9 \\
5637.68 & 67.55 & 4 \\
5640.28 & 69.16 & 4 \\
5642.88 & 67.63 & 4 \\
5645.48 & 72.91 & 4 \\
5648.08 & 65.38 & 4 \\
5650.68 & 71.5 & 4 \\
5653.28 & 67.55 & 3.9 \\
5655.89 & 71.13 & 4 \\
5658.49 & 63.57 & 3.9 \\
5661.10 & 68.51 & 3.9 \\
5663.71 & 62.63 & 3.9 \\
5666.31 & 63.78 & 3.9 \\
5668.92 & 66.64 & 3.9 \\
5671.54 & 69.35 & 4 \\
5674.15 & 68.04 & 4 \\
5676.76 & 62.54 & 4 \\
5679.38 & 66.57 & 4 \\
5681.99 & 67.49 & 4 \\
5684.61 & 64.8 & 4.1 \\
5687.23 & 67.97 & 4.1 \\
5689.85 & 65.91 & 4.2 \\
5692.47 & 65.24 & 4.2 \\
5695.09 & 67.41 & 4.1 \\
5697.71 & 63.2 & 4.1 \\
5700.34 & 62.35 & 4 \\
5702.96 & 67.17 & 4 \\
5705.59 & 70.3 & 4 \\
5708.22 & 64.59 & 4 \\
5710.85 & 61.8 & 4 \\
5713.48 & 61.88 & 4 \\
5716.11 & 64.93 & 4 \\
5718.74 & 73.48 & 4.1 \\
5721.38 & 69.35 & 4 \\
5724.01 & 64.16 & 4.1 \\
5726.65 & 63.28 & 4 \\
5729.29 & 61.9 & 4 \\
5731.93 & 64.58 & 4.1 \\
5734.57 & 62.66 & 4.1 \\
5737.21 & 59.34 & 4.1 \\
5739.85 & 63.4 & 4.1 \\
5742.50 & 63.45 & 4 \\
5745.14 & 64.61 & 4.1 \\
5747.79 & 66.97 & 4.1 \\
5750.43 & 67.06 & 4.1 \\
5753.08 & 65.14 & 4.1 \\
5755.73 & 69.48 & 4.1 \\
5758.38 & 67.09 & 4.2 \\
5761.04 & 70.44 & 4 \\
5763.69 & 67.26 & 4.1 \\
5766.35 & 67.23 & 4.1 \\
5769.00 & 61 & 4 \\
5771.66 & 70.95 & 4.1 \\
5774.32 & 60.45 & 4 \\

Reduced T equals -3.64 angstrom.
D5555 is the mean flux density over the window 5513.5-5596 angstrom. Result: 67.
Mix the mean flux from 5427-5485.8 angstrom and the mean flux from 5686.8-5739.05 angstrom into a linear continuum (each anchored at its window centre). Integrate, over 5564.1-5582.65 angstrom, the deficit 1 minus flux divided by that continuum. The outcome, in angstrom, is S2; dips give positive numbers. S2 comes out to -1.2 angstrom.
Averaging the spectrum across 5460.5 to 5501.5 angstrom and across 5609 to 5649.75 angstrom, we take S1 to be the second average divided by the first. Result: 1.0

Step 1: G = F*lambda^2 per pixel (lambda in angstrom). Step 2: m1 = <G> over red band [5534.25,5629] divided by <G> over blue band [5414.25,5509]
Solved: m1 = 1.1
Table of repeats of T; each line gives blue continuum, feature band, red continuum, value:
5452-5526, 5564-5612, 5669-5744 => -3.0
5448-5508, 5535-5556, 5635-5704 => 0.6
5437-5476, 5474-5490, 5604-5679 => -0.7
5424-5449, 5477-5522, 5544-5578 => 0.6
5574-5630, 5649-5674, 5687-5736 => 0.1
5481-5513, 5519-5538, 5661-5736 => 0.7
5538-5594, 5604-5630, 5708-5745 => -1.8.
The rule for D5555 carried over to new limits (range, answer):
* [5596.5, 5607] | 70.3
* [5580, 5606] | 68.3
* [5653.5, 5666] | 66.4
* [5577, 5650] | 69.6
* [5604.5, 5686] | 68.6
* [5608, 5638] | 70.4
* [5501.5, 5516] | 66.6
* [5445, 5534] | 66.5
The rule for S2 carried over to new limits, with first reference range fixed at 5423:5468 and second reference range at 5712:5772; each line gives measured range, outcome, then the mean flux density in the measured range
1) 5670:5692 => -0.35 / 66.5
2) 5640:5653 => -0.74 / 69.2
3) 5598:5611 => -1.36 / 72.3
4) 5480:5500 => -0.90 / 68.3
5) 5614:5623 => -0.46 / 68.8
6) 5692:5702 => 0.14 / 64.6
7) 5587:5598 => -0.56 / 68.8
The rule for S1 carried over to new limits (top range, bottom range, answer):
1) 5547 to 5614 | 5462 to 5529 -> 1.04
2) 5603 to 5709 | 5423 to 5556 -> 1.03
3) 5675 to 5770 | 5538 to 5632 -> 0.95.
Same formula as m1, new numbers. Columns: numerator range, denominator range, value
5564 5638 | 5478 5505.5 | 1.08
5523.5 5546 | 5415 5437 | 1.02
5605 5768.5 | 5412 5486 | 1.10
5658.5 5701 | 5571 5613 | 0.97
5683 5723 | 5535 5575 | 1.04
